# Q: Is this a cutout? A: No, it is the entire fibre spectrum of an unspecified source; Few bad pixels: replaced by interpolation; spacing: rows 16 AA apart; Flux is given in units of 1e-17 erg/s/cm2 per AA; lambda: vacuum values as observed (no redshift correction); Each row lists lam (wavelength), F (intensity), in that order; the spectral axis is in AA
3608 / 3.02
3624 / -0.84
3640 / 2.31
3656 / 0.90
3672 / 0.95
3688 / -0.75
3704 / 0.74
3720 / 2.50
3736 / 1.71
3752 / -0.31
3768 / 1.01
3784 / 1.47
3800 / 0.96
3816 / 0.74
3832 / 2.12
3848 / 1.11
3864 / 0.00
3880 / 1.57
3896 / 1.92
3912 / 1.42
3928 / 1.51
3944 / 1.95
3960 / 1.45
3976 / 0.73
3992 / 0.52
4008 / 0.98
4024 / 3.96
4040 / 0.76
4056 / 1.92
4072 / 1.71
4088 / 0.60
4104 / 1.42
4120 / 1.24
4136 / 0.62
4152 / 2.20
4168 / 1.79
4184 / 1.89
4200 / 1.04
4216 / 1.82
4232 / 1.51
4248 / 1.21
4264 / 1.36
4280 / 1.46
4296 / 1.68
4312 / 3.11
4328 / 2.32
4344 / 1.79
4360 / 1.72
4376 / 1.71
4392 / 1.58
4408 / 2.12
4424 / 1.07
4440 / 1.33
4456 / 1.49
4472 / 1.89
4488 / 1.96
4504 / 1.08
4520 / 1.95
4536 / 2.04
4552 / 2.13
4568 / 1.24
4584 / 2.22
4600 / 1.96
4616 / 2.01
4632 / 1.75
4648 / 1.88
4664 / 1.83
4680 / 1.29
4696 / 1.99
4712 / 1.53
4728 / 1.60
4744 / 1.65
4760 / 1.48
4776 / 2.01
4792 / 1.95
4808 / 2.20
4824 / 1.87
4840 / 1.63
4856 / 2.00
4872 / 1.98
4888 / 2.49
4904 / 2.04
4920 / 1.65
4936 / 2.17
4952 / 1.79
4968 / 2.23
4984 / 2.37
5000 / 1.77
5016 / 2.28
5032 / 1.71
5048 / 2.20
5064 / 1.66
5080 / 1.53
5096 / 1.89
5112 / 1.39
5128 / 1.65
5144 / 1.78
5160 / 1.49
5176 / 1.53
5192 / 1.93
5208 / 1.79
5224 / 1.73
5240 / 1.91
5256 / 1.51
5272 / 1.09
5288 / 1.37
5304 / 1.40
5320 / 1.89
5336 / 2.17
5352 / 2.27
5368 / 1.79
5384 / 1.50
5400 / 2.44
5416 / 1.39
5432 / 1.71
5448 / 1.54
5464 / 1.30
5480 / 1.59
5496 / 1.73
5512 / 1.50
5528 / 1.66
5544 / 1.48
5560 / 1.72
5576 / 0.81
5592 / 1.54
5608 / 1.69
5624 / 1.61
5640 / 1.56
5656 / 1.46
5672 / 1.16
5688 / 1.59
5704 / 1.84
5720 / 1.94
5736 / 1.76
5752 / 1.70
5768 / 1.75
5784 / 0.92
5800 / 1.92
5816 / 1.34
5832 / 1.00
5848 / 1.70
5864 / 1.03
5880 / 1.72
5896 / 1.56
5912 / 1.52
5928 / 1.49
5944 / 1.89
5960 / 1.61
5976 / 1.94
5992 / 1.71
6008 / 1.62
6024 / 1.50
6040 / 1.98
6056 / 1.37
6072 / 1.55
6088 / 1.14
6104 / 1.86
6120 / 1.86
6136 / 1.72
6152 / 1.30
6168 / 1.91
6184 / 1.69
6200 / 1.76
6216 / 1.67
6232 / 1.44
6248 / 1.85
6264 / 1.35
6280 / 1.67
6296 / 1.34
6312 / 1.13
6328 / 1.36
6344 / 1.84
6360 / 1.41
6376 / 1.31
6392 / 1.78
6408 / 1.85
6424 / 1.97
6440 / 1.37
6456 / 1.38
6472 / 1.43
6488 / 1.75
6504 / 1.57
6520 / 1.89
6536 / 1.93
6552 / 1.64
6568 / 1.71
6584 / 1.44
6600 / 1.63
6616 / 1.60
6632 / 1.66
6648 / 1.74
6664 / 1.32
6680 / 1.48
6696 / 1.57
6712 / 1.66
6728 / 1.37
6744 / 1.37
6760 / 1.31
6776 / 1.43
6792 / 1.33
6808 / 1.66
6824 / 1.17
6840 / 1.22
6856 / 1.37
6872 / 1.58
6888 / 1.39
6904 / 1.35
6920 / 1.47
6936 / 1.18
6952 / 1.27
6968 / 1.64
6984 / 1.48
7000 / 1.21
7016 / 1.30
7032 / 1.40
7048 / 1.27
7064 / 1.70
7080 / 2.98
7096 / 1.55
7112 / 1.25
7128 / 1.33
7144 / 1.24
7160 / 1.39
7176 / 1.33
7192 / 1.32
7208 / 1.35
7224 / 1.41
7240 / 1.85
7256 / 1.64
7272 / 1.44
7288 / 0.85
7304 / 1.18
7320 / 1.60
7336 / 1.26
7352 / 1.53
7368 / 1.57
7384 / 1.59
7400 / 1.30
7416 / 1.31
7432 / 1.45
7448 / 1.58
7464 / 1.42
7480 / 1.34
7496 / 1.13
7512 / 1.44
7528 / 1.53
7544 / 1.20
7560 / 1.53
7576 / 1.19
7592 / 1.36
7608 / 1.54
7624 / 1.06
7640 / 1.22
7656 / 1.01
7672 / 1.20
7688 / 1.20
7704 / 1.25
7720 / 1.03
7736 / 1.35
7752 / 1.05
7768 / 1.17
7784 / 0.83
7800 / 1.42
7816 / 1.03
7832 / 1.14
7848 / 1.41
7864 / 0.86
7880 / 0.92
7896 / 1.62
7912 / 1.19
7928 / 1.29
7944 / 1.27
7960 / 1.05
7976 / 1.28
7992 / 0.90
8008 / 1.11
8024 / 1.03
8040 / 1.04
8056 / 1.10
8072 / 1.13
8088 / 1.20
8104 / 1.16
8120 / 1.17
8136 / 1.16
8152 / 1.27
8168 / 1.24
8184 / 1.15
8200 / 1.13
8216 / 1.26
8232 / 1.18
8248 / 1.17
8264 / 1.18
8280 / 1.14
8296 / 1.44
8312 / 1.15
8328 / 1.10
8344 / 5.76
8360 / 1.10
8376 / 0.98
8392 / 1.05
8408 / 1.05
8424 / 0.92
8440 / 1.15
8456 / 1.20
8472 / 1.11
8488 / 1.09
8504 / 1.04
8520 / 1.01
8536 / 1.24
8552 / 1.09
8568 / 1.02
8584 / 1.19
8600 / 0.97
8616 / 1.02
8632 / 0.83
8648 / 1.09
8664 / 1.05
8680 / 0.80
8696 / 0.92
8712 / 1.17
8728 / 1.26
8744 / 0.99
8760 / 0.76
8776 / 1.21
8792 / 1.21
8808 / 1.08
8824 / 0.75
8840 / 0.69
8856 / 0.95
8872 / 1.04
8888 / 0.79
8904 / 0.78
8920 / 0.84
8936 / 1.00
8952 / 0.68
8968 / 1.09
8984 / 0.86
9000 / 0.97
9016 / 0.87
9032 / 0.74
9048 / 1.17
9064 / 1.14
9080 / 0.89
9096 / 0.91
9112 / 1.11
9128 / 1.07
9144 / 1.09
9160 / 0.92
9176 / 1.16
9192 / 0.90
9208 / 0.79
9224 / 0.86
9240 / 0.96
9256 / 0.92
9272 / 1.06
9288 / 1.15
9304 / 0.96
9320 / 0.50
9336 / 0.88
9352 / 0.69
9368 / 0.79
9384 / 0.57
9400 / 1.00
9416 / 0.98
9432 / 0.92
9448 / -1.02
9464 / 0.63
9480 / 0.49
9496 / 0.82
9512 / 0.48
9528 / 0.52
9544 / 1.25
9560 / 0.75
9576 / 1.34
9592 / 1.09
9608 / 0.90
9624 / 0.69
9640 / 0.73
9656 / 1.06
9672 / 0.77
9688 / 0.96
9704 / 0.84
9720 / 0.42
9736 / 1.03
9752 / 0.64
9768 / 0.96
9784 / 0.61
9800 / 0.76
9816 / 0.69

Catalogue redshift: 0.078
